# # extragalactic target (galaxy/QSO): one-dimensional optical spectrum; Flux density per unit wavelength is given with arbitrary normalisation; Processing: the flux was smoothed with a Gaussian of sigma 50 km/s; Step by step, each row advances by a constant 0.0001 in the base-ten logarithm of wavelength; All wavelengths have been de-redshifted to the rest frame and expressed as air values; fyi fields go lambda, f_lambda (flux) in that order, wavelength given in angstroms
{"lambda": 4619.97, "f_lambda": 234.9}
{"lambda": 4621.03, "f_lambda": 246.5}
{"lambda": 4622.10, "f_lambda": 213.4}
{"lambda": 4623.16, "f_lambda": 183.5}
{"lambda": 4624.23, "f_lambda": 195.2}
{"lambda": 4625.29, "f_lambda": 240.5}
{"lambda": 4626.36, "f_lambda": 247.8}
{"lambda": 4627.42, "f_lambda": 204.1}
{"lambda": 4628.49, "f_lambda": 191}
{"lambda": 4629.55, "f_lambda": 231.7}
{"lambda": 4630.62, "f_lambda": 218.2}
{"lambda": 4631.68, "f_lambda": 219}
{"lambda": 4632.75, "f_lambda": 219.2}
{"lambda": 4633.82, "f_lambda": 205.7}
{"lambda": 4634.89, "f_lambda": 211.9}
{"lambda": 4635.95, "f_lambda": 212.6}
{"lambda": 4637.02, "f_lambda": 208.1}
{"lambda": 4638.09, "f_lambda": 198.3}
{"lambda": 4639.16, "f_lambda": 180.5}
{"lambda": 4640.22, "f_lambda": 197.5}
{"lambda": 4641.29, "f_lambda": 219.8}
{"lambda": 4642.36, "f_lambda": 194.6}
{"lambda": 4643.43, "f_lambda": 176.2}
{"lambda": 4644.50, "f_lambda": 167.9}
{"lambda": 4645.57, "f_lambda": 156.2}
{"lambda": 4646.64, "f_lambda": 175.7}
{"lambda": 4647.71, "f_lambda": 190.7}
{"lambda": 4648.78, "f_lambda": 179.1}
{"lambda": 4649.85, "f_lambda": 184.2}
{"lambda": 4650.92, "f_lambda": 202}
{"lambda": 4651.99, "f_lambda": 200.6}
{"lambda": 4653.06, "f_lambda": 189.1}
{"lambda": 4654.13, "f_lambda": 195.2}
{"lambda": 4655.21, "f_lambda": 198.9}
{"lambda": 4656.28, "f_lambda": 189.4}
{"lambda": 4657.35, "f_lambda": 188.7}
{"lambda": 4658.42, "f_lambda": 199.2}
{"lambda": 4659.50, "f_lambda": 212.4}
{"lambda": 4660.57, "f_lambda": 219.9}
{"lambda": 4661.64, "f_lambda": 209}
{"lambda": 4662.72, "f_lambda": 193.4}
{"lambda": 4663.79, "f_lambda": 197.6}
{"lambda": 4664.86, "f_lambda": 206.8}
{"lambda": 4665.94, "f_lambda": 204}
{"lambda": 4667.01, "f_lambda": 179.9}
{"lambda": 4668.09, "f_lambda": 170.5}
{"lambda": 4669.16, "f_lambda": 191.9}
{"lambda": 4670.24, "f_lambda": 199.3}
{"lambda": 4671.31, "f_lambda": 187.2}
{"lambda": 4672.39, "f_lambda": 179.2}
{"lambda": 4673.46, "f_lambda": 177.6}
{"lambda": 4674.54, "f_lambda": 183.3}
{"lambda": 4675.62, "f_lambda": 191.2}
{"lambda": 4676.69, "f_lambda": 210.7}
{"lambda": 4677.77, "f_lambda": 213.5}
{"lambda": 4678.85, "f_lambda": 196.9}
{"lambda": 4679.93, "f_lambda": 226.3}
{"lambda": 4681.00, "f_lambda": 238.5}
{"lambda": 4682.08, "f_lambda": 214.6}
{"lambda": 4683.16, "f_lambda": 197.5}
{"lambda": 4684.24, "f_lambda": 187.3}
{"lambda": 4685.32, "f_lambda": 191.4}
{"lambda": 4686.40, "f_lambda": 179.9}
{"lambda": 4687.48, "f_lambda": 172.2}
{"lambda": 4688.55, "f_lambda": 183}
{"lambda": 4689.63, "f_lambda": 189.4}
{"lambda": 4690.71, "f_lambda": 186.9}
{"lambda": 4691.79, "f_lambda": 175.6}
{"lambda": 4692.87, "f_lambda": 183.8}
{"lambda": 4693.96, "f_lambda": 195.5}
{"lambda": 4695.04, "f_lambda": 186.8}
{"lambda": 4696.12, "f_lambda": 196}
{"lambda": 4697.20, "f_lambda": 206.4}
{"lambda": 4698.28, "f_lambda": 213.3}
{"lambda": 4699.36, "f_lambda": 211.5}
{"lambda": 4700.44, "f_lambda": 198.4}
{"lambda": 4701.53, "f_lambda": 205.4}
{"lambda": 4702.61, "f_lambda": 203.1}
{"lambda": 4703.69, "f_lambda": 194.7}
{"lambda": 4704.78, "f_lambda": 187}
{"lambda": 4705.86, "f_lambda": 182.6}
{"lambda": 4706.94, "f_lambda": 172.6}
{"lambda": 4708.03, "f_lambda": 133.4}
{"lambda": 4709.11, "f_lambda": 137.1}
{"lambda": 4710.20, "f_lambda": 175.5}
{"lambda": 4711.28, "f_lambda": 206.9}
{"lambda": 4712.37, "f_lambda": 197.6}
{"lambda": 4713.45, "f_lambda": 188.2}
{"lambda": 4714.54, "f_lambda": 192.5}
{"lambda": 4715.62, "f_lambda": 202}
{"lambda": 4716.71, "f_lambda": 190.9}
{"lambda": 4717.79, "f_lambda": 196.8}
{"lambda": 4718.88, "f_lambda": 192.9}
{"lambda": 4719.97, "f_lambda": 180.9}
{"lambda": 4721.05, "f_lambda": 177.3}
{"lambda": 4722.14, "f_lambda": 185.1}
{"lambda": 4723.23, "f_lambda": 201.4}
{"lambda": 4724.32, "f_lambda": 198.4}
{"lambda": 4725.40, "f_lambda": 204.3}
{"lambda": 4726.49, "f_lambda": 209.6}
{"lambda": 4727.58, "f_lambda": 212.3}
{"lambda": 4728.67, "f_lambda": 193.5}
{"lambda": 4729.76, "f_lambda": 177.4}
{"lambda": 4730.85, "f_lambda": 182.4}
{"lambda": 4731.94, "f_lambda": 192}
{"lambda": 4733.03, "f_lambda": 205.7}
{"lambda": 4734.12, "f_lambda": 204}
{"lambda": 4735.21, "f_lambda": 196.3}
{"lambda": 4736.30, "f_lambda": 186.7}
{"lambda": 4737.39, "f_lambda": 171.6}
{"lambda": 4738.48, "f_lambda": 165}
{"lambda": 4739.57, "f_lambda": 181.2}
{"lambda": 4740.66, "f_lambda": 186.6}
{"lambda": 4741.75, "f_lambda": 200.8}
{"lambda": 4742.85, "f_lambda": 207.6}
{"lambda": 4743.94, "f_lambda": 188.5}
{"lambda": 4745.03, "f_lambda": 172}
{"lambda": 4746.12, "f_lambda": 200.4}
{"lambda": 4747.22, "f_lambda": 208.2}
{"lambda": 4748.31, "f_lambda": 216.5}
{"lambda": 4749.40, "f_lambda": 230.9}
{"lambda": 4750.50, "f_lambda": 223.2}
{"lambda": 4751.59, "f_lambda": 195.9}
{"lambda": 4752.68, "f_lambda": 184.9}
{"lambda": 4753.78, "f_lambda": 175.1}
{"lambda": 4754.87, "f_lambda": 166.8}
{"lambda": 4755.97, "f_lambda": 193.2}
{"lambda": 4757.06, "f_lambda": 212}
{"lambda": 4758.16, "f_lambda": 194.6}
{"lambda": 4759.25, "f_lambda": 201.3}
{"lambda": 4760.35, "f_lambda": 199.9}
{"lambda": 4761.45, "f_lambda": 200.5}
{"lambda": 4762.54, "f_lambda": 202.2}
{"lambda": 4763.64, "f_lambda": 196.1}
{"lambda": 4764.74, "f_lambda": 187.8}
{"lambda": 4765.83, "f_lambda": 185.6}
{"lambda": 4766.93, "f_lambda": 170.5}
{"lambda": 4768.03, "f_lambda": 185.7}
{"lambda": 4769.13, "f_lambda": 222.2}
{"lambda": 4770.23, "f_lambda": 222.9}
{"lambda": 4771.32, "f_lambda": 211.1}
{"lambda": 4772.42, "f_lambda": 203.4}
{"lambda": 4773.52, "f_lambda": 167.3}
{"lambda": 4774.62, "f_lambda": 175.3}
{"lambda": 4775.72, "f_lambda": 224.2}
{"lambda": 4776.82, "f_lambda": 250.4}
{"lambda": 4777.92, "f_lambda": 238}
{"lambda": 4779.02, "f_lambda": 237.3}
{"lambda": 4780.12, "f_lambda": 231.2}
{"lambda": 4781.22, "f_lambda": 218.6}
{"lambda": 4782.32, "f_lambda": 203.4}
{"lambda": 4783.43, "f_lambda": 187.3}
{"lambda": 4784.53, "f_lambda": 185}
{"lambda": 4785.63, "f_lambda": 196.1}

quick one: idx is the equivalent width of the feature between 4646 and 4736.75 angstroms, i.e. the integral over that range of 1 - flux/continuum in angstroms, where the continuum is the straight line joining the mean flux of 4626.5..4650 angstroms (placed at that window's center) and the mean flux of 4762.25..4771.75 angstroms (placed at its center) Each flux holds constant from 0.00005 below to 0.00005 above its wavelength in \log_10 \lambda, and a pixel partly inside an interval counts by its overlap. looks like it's 2.40 angstroms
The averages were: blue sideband 198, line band 193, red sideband 198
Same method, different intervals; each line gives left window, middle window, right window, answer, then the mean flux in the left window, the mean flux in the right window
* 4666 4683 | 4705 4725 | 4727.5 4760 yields 1.15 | 198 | 194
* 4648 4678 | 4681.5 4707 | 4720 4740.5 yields 0.02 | 195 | 191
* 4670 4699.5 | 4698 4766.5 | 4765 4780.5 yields 3.32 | 195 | 208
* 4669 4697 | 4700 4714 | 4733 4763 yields 0.81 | 194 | 195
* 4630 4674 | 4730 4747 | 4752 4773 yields 0.52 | 195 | 196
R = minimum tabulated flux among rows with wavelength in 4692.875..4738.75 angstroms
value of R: 133.4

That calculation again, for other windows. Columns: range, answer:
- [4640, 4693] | 156.2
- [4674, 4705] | 172.2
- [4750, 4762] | 166.8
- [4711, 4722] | 177.3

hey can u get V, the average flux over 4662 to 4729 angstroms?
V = 193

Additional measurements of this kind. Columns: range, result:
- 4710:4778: 196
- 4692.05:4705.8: 197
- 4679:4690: 198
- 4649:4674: 194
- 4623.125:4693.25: 197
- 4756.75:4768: 194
